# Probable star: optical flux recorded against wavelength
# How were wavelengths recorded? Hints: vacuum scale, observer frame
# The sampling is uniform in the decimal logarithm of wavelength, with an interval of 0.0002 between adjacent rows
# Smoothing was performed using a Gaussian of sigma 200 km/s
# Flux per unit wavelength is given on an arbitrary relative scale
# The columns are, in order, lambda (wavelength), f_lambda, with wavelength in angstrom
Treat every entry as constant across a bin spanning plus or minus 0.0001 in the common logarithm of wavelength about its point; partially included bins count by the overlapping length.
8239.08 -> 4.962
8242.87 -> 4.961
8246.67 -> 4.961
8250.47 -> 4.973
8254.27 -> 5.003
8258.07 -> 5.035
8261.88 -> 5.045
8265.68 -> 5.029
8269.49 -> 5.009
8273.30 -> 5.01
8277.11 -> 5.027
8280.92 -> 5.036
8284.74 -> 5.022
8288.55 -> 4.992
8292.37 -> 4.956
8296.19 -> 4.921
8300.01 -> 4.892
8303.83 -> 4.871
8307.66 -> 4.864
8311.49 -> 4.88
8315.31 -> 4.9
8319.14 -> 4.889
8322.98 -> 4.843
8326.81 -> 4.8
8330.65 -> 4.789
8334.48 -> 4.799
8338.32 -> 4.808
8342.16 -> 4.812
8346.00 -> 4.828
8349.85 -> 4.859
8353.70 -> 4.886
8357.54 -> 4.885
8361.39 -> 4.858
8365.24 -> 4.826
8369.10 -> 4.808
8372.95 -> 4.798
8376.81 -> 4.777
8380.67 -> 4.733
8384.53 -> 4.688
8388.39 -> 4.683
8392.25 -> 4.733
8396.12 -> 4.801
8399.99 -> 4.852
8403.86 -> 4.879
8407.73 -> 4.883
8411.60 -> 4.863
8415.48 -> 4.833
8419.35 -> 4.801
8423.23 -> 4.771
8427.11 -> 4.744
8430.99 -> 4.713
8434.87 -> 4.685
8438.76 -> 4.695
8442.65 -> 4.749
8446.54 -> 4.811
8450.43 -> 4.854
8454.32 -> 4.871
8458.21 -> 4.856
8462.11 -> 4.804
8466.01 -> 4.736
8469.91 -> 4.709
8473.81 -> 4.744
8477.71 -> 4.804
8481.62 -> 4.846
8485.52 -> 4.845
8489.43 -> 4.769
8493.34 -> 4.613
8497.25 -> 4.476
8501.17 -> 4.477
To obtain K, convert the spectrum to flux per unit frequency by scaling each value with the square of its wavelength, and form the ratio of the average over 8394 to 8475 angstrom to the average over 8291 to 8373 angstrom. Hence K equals 1.01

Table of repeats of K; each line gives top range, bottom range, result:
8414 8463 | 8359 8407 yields 1.01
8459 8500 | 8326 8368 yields 1.01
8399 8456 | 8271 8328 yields 1.00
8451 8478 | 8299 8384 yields 1.02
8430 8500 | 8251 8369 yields 1.00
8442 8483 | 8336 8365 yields 1.02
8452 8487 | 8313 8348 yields 1.03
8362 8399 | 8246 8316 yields 0.98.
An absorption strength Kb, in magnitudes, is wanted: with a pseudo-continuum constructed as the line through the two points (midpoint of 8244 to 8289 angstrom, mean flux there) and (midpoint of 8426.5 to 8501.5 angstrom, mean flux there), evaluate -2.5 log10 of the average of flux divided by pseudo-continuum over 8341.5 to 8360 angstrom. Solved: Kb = 0.01 mag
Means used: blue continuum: 5.01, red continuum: 4.75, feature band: 4.86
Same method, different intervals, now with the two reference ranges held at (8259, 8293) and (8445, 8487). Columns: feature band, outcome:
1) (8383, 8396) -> 0.04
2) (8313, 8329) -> 0.02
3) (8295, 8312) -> 0.02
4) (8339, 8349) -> 0.03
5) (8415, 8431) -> 0.02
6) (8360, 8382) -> 0.03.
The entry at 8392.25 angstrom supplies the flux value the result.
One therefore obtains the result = 4.733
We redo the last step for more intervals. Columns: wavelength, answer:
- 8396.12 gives 4.801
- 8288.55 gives 4.992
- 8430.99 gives 4.713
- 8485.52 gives 4.845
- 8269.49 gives 5.009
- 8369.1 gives 4.808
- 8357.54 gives 4.885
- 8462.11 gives 4.804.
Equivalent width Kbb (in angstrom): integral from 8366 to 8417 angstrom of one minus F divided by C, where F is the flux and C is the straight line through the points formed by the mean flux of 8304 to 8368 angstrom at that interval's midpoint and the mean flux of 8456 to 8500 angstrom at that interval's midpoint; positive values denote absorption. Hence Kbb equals 0.1 angstrom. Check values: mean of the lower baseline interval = 4.85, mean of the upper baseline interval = 4.74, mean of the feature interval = 4.79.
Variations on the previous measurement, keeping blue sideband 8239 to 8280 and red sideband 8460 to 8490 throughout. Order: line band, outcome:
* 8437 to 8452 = 0.1 angstrom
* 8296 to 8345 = 0.9 angstrom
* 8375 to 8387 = 0.4 angstrom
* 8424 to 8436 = 0.3 angstrom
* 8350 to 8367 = 0.1 angstrom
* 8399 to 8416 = 0.0 angstrom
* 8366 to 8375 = 0.2 angstrom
